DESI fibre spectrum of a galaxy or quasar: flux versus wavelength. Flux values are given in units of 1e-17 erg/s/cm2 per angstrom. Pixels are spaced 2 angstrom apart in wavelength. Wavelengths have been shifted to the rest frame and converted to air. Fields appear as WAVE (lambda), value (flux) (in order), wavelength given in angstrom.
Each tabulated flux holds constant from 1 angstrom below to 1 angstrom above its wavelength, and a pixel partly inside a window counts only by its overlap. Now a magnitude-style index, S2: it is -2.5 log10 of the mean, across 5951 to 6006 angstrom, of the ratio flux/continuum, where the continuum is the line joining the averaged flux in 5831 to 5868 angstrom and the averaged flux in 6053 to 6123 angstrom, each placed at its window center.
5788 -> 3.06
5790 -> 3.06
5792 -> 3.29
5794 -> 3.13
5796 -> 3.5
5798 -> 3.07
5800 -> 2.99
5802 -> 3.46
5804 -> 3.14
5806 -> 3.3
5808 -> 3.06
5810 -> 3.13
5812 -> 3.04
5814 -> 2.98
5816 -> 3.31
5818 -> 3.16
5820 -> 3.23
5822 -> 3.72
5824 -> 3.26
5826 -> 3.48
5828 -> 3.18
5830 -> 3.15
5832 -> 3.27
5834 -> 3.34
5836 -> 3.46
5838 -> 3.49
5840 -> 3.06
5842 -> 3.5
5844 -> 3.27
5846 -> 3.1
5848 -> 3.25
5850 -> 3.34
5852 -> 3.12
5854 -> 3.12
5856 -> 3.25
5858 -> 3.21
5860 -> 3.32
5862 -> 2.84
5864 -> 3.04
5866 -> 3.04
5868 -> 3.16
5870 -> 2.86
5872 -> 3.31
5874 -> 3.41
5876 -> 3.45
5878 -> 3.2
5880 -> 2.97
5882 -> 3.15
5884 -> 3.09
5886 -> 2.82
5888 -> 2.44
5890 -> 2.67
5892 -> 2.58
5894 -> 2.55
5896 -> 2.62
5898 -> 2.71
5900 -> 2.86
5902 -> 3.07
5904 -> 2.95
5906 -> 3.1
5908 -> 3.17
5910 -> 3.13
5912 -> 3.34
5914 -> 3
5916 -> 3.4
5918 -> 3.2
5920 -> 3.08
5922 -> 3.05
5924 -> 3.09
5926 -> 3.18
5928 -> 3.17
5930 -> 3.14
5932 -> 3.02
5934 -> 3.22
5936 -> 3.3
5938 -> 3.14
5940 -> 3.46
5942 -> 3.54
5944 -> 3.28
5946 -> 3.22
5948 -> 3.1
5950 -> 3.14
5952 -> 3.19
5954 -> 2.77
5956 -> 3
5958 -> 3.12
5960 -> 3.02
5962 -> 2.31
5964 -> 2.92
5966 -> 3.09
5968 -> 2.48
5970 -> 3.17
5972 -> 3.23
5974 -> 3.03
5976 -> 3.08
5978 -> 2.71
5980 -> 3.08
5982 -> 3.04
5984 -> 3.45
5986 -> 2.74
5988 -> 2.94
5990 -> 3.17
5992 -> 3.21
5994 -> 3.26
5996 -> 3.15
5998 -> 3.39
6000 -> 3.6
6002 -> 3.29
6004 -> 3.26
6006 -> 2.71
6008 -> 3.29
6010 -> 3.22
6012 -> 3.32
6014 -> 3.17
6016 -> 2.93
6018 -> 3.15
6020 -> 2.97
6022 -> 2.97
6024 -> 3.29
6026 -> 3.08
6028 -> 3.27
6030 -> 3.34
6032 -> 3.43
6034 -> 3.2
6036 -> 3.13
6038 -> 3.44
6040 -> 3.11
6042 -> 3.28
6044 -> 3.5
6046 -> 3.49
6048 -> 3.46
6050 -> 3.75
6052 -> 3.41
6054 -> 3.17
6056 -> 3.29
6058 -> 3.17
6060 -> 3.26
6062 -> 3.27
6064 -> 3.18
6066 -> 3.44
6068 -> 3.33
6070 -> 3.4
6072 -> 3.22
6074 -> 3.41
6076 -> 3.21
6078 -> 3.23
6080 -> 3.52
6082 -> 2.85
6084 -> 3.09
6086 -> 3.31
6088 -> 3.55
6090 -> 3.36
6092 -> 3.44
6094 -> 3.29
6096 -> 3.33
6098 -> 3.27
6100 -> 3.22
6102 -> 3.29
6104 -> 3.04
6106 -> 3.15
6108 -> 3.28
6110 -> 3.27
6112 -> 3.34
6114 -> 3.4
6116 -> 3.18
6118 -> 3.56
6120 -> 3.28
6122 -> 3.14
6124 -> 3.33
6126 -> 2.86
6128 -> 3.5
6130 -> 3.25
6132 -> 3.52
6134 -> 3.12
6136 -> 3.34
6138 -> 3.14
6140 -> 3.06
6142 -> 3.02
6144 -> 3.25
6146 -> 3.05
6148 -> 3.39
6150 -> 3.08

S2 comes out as 0.07 mag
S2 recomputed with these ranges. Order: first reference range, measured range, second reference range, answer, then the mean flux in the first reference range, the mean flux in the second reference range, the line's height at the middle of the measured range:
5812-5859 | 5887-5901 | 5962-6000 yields 0.206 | 3.27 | 3.06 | 3.18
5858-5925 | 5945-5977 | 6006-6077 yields 0.051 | 3.02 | 3.26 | 3.14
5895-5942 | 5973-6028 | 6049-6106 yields 0.026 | 3.11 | 3.29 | 3.21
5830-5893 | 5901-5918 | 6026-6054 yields 0.015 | 3.13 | 3.35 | 3.19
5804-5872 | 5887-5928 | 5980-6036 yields 0.082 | 3.21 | 3.18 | 3.2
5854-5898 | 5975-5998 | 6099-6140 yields 0.009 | 3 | 3.26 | 3.11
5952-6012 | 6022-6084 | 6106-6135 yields -0.040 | 3.07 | 3.28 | 3.18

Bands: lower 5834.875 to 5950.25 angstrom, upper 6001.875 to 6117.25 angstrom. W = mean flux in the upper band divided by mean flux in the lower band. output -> 1.0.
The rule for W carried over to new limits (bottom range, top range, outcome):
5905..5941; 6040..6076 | 1.05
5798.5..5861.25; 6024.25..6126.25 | 1.02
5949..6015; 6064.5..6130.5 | 1.07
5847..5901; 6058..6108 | 1.09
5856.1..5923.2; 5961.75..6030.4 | 1.02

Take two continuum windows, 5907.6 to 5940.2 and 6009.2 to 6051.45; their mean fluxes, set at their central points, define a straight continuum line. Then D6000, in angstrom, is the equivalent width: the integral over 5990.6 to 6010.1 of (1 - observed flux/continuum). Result 0.0 angstrom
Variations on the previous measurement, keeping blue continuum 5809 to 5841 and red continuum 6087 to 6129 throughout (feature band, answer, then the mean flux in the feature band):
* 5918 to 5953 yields 0.9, 3.2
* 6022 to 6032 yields 0.1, 3.24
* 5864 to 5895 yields 2.7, 2.98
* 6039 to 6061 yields -0.5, 3.35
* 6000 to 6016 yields 0.4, 3.19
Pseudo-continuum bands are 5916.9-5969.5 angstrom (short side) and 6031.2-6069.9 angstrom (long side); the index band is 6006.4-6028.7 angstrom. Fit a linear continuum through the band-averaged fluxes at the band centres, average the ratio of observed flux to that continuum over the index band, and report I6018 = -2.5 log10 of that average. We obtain 0.041 mag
